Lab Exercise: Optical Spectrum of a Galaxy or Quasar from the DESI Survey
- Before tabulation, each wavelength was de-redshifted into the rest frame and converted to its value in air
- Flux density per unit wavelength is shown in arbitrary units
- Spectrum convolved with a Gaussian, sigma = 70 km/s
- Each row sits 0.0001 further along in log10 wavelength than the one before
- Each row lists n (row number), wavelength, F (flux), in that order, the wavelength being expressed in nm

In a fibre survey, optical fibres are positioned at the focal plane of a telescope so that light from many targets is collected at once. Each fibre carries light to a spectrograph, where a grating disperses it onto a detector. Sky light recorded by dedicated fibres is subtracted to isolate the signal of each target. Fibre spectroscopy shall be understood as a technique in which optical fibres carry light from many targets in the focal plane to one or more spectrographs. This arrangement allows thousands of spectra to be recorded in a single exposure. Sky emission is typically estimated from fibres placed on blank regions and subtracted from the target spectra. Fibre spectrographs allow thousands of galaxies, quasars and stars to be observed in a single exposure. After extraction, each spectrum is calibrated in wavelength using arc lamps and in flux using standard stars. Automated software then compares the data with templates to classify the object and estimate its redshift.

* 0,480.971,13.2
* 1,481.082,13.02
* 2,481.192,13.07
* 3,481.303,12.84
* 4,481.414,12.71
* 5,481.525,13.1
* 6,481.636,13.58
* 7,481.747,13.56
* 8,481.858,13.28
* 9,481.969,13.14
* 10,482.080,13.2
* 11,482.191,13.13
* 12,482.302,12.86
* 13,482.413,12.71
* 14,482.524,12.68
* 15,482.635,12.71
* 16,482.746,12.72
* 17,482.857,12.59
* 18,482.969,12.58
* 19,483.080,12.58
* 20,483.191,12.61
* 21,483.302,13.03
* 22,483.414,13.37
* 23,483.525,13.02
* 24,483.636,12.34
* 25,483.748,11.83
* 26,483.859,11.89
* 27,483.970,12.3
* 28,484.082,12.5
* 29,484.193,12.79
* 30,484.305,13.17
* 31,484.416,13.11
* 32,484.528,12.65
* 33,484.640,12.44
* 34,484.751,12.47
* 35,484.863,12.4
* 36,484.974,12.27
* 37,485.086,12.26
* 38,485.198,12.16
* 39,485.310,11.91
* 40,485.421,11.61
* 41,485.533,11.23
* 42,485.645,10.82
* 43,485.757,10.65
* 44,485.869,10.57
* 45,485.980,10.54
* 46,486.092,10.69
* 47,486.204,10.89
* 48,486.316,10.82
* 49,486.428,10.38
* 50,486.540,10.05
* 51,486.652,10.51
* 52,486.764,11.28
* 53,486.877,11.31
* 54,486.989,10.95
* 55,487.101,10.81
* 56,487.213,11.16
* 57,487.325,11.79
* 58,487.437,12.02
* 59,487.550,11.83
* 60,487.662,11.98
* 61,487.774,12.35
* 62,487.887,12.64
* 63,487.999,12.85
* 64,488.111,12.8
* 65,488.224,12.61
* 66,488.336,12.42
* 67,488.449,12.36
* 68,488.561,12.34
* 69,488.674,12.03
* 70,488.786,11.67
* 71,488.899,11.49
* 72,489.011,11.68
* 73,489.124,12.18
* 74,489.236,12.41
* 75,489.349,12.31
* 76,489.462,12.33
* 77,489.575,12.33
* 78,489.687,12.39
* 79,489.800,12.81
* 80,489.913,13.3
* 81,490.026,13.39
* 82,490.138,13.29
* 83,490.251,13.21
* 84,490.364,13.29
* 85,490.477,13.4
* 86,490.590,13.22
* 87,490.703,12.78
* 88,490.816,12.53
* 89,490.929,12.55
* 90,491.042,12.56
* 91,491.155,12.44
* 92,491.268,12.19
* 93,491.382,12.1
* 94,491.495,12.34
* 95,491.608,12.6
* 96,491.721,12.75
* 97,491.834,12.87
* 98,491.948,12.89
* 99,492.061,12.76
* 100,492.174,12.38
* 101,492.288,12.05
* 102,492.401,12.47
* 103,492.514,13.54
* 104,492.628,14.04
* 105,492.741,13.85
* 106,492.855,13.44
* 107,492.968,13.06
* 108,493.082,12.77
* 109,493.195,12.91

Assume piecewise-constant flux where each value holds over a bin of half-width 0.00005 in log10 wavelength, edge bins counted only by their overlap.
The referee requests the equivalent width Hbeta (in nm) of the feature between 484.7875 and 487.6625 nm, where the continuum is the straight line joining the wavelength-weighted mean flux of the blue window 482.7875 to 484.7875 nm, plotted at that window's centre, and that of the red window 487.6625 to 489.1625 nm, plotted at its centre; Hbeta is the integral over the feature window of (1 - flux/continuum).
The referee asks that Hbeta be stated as 0.271 nm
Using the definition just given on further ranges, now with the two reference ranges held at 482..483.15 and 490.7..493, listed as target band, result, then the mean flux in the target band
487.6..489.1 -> 0.062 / 12.2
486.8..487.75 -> 0.094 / 11.5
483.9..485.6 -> 0.059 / 12.3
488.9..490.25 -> 0.022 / 12.6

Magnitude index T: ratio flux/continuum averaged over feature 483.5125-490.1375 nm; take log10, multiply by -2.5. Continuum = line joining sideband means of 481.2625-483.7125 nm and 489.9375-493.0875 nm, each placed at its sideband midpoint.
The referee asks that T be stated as 0.084 mag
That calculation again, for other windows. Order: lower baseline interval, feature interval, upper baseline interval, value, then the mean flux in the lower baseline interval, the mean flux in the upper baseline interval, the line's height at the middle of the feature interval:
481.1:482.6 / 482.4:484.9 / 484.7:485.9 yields -0.026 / 13.1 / 11.7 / 12.3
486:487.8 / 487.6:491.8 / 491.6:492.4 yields -0.053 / 11.1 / 12.6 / 11.9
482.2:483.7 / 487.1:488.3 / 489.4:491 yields 0.062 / 12.8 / 12.9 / 12.9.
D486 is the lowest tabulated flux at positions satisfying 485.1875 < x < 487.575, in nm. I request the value 10.05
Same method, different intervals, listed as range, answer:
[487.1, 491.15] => 10.81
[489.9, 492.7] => 12.05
